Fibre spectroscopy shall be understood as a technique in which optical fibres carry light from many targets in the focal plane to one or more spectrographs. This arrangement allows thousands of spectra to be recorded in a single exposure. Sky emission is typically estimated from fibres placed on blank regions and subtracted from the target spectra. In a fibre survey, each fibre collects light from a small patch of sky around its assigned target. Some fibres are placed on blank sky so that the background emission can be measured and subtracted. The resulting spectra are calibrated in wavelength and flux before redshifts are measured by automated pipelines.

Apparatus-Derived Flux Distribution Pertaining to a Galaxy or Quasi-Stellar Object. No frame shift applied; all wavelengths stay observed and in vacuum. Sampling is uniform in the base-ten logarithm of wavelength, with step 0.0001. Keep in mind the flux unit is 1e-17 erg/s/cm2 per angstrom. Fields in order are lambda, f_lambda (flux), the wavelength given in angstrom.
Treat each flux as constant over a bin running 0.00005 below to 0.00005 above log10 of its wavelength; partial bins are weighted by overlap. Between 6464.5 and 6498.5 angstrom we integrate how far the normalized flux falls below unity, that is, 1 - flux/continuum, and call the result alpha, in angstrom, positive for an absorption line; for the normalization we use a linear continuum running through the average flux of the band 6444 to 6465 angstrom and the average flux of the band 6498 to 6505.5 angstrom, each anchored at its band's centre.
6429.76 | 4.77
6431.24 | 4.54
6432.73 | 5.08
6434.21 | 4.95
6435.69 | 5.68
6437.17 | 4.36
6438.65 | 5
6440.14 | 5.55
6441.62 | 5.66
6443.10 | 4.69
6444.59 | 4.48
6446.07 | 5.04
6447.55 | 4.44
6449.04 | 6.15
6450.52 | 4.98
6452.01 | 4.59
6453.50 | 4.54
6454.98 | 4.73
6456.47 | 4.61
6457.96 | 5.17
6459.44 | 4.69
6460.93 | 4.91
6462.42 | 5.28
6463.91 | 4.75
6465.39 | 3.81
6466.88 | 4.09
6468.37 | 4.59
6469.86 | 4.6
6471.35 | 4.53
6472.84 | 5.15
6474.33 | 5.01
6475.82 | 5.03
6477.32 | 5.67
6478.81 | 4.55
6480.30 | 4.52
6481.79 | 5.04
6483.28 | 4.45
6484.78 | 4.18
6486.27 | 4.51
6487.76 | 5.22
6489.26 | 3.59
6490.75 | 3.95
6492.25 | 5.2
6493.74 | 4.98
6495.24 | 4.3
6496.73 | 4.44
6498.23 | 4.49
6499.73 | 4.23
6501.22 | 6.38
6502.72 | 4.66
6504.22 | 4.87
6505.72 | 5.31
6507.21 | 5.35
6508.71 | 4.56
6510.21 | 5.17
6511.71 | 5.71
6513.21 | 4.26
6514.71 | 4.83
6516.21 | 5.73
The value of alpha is 2.25 angstrom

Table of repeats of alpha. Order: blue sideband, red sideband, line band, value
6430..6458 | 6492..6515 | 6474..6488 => 0.38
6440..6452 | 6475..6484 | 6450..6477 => 1.26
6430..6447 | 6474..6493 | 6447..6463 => -0.14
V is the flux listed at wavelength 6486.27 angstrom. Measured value 4.51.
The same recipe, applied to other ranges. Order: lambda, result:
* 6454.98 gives 4.73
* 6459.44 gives 4.69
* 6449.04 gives 6.15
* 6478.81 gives 4.55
